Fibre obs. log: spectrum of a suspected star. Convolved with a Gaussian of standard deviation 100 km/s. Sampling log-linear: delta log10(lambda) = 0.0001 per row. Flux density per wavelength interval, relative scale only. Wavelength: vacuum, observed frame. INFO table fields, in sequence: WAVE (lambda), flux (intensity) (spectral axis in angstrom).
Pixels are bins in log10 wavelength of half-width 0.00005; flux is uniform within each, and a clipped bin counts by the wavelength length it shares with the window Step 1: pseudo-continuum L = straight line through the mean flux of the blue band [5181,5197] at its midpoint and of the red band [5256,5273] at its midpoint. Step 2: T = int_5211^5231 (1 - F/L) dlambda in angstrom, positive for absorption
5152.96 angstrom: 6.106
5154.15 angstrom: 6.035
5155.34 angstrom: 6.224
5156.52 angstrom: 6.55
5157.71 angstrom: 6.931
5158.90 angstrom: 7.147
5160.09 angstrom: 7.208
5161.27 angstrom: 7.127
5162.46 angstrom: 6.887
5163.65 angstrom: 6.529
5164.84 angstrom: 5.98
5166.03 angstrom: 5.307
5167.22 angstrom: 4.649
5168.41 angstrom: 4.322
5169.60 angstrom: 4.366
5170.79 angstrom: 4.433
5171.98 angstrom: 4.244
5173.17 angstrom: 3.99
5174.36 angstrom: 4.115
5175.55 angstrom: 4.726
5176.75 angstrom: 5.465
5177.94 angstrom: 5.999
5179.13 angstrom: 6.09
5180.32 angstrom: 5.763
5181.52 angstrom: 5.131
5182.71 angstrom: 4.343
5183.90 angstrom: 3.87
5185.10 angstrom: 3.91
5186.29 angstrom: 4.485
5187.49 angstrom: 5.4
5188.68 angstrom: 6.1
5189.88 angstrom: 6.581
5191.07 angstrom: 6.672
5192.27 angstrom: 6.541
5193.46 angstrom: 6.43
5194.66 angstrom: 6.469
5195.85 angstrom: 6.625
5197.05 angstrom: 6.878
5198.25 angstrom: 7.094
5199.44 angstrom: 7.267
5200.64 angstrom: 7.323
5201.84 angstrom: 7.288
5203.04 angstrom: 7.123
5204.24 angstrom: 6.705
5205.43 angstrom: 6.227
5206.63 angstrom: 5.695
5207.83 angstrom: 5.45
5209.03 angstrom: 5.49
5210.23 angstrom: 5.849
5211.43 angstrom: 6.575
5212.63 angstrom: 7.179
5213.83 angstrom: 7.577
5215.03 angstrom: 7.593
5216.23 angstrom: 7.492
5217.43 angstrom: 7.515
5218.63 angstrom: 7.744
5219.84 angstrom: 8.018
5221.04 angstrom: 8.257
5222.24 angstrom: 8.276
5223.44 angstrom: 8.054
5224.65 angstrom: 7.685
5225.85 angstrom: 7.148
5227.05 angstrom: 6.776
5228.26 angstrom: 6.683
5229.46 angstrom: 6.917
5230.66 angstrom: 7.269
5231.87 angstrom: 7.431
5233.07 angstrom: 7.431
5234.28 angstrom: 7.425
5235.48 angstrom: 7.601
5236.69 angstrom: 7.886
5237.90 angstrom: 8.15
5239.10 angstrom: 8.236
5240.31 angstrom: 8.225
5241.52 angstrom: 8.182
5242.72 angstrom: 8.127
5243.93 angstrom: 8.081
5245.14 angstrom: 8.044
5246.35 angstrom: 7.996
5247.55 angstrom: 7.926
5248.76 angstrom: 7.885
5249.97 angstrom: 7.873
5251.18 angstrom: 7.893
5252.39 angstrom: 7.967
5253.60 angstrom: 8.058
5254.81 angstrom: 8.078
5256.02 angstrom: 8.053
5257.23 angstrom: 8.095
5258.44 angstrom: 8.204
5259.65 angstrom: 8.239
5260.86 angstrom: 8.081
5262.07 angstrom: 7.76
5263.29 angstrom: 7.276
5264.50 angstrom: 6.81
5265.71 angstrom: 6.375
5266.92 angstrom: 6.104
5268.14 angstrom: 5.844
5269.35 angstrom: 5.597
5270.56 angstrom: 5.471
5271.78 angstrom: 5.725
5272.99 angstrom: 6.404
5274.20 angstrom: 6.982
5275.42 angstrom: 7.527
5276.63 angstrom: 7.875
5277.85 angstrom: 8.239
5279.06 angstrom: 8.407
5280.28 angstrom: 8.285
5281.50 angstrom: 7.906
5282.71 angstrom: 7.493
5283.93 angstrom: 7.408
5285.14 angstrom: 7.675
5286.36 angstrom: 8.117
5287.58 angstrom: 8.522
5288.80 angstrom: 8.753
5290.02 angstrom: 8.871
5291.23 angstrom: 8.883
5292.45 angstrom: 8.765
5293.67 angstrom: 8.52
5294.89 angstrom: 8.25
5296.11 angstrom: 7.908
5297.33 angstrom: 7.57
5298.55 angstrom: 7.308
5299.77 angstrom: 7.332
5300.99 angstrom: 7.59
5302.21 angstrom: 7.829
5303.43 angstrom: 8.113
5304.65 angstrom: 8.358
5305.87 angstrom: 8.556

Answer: -4.2 angstrom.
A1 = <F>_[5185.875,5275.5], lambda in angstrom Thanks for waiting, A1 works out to 7.17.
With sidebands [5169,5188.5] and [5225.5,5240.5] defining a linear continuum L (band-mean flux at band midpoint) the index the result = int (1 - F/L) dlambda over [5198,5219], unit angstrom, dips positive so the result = -1.95 angstrom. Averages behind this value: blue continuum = 4.8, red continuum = 7.46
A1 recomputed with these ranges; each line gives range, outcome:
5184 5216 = 6.38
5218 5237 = 7.53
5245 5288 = 7.5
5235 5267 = 7.85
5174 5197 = 5.56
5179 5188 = 4.8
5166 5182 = 4.88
